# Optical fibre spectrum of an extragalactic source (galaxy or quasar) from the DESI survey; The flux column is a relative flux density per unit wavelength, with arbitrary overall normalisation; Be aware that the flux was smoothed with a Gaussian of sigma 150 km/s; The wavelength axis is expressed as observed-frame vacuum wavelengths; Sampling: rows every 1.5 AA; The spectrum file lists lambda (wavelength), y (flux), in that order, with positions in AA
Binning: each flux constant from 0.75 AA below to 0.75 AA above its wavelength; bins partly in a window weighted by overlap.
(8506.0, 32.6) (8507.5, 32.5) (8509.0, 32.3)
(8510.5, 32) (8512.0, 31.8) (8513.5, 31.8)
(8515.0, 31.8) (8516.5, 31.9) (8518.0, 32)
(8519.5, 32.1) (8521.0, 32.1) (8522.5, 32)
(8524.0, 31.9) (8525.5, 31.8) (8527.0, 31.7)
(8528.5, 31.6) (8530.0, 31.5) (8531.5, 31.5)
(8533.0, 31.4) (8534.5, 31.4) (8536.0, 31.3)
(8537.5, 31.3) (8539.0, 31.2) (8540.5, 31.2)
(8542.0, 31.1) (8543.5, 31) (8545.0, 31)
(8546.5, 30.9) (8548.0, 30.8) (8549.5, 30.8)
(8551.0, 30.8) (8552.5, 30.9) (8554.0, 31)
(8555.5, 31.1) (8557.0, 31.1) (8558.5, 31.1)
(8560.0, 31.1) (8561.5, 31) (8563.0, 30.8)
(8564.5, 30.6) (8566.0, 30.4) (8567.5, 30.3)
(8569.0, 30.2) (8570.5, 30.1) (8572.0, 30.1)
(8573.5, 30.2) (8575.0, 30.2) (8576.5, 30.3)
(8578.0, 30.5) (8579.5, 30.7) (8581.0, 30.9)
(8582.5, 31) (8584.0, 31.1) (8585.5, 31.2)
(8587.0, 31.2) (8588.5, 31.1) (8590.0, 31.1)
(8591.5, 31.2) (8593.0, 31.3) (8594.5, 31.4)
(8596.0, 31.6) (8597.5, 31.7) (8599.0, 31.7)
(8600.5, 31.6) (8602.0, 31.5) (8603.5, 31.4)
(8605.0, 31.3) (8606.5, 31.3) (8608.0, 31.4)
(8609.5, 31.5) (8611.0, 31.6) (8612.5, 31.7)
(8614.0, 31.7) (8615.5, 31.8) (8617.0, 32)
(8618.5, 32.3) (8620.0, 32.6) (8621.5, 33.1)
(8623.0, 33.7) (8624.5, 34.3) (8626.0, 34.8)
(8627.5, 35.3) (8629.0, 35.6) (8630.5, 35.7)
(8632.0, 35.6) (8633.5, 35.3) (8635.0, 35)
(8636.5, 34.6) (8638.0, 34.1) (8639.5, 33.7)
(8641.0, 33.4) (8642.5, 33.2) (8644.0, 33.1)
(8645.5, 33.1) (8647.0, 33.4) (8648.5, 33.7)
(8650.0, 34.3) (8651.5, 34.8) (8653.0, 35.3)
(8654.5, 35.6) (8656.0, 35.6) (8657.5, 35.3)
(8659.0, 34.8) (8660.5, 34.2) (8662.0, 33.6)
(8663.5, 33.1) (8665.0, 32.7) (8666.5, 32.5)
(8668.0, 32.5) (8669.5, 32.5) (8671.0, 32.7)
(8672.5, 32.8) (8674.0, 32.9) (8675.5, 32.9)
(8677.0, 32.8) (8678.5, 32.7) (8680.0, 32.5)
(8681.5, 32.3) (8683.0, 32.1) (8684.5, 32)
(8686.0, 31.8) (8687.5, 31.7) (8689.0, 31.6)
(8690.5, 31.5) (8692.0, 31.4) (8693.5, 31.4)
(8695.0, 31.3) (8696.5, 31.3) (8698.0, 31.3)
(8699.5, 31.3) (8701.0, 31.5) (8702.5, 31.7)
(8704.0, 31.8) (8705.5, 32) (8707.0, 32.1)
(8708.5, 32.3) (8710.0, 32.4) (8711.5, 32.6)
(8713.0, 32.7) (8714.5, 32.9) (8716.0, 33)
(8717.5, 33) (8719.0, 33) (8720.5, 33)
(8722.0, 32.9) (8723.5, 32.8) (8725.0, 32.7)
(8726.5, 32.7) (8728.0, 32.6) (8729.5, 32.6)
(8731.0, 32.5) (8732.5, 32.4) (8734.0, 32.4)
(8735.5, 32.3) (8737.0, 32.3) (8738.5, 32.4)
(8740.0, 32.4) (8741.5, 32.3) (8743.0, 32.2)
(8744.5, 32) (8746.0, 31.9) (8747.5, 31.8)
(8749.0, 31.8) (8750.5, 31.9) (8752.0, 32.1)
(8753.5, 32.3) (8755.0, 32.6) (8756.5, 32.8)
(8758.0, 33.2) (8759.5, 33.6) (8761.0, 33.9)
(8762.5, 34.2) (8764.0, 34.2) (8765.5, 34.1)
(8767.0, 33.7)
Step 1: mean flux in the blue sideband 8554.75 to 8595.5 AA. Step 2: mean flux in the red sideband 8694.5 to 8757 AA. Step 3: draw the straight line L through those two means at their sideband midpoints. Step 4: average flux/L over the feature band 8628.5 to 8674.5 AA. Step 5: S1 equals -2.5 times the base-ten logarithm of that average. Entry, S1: -0.08 mag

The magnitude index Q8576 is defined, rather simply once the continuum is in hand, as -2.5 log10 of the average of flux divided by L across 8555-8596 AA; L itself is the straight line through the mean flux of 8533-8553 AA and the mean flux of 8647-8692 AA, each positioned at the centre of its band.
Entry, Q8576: 0.03 mag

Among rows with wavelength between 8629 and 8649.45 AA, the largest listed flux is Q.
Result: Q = 35.7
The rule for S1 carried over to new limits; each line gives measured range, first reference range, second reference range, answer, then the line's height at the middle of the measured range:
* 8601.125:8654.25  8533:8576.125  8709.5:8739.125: -0.06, 31.6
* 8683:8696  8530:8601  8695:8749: 0.01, 32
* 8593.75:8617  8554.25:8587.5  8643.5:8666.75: 0.02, 32.1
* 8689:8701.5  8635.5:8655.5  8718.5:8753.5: 0.06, 33.1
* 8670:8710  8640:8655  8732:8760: 0.04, 33.3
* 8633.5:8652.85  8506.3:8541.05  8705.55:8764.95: -0.06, 32.3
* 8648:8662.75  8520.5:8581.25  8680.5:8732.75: -0.10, 31.8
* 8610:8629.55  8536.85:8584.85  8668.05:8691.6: -0.05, 31.5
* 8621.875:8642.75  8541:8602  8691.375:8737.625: -0.10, 31.5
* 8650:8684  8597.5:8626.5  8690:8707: -0.06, 31.7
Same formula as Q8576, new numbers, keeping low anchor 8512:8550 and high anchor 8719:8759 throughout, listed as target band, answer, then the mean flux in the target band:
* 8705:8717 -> -0.01 mag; 32.5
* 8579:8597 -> 0.02 mag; 31.2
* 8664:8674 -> -0.02 mag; 32.6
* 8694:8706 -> 0.03 mag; 31.5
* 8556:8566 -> 0.02 mag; 30.9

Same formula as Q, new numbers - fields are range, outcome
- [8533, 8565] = 31.4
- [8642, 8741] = 35.6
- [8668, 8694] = 32.9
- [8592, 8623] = 33.7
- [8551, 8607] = 31.7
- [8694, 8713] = 32.7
